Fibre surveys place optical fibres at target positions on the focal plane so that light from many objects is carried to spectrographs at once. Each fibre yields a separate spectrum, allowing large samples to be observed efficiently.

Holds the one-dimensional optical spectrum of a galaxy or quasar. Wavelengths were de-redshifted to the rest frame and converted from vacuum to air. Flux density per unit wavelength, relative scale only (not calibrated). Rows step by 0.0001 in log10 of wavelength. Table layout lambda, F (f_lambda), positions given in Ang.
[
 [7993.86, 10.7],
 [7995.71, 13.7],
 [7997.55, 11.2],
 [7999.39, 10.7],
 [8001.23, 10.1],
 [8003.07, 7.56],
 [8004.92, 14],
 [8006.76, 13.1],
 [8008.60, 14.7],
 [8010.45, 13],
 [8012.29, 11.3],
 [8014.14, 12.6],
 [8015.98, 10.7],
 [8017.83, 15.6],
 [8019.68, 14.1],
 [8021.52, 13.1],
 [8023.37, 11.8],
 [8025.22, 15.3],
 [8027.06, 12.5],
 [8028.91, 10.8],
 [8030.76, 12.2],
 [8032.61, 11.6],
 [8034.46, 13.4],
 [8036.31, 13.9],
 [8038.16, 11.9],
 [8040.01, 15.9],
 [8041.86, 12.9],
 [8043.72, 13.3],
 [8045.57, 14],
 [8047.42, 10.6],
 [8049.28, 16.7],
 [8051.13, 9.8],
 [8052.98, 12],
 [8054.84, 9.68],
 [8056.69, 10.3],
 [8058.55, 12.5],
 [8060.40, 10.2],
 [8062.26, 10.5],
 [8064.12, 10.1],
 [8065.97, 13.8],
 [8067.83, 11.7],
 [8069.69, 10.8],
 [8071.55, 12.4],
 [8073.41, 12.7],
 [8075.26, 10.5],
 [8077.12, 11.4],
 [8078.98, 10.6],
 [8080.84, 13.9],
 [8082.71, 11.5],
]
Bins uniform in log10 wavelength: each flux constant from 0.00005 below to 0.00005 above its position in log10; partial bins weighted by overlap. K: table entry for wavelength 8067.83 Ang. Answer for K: 11.7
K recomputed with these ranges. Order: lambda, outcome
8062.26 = 10.5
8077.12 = 11.4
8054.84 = 9.68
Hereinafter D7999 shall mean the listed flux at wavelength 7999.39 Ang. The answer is 10.7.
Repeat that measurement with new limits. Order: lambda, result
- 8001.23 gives 10.1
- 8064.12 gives 10.1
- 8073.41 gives 12.7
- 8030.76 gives 12.2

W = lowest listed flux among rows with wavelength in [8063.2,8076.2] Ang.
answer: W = 10.1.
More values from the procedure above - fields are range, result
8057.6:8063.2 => 10.2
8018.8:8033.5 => 10.8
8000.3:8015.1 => 7.56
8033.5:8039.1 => 11.9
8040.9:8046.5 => 12.9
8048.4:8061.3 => 9.68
